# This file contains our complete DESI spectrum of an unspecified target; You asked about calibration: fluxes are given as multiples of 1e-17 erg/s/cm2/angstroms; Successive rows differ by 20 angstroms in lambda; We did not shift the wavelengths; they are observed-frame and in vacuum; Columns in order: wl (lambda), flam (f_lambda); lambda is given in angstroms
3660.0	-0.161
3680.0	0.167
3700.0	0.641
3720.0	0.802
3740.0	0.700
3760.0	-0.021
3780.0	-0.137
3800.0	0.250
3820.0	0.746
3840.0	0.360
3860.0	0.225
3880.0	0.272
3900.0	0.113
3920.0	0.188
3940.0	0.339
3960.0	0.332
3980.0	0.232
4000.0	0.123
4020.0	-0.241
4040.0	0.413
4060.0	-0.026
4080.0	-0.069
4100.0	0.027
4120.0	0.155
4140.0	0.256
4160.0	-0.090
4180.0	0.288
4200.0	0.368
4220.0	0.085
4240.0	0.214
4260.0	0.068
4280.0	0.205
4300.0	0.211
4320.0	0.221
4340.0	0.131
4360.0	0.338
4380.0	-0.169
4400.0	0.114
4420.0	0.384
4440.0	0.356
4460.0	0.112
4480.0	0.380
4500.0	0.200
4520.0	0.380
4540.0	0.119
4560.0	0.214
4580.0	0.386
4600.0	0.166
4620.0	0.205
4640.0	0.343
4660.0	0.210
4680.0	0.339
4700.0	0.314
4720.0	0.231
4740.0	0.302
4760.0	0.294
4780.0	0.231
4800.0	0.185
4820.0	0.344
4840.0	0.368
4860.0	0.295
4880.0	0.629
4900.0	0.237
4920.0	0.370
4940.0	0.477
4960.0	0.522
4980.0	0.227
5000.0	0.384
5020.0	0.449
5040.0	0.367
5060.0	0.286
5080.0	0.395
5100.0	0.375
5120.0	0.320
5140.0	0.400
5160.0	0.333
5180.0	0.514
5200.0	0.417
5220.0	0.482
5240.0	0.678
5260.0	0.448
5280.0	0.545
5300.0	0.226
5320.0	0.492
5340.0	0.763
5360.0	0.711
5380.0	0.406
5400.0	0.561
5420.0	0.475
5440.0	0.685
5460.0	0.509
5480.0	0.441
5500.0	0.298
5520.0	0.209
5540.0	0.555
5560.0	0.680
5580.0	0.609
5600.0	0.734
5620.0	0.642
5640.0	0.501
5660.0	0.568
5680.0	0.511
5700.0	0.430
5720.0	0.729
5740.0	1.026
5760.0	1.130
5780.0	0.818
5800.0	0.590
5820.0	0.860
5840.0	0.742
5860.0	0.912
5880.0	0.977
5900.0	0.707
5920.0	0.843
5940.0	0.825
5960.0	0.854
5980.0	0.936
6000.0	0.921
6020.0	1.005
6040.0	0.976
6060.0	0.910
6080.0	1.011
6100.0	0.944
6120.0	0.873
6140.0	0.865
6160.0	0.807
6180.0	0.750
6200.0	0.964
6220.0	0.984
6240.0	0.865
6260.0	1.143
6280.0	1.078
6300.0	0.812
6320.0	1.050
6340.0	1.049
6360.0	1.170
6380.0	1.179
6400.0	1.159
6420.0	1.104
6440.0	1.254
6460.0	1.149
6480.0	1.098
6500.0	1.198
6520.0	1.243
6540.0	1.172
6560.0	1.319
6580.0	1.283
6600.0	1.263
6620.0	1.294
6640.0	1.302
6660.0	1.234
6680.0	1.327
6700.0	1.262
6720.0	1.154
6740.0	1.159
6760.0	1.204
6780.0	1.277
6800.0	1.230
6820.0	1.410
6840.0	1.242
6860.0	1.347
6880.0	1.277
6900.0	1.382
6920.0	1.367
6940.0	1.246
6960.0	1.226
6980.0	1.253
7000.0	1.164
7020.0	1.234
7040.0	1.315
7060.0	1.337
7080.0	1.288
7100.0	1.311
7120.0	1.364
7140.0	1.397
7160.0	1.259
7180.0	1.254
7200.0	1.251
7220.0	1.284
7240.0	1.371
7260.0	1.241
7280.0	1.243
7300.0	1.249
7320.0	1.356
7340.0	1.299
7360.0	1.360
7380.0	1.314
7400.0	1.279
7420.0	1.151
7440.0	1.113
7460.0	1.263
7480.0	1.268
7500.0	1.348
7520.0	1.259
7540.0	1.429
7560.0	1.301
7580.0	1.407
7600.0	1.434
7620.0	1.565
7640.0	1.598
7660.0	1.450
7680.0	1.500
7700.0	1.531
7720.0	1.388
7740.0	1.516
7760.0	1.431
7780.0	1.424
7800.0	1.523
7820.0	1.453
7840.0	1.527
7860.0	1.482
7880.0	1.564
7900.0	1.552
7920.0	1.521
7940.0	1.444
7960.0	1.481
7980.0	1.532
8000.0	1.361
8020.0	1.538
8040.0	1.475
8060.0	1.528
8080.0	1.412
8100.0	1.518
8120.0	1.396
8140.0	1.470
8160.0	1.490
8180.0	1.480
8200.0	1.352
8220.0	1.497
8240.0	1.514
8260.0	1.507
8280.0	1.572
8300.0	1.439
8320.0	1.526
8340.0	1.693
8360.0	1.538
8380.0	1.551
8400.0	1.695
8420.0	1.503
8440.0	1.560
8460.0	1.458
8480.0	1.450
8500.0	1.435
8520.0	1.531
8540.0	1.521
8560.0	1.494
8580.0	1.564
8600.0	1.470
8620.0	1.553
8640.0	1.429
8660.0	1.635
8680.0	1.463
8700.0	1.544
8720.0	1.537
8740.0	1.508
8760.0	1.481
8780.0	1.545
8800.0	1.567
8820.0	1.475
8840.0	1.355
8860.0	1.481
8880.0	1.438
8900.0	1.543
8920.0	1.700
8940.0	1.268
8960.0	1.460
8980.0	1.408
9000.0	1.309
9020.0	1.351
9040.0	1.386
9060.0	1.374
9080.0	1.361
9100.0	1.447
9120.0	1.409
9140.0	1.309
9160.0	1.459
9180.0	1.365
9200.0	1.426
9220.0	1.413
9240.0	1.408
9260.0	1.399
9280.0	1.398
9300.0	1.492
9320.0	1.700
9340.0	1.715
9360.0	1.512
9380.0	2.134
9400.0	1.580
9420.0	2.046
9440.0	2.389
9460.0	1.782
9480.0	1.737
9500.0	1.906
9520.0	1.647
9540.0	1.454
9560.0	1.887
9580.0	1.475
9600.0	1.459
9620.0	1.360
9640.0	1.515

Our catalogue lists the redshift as 0.44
